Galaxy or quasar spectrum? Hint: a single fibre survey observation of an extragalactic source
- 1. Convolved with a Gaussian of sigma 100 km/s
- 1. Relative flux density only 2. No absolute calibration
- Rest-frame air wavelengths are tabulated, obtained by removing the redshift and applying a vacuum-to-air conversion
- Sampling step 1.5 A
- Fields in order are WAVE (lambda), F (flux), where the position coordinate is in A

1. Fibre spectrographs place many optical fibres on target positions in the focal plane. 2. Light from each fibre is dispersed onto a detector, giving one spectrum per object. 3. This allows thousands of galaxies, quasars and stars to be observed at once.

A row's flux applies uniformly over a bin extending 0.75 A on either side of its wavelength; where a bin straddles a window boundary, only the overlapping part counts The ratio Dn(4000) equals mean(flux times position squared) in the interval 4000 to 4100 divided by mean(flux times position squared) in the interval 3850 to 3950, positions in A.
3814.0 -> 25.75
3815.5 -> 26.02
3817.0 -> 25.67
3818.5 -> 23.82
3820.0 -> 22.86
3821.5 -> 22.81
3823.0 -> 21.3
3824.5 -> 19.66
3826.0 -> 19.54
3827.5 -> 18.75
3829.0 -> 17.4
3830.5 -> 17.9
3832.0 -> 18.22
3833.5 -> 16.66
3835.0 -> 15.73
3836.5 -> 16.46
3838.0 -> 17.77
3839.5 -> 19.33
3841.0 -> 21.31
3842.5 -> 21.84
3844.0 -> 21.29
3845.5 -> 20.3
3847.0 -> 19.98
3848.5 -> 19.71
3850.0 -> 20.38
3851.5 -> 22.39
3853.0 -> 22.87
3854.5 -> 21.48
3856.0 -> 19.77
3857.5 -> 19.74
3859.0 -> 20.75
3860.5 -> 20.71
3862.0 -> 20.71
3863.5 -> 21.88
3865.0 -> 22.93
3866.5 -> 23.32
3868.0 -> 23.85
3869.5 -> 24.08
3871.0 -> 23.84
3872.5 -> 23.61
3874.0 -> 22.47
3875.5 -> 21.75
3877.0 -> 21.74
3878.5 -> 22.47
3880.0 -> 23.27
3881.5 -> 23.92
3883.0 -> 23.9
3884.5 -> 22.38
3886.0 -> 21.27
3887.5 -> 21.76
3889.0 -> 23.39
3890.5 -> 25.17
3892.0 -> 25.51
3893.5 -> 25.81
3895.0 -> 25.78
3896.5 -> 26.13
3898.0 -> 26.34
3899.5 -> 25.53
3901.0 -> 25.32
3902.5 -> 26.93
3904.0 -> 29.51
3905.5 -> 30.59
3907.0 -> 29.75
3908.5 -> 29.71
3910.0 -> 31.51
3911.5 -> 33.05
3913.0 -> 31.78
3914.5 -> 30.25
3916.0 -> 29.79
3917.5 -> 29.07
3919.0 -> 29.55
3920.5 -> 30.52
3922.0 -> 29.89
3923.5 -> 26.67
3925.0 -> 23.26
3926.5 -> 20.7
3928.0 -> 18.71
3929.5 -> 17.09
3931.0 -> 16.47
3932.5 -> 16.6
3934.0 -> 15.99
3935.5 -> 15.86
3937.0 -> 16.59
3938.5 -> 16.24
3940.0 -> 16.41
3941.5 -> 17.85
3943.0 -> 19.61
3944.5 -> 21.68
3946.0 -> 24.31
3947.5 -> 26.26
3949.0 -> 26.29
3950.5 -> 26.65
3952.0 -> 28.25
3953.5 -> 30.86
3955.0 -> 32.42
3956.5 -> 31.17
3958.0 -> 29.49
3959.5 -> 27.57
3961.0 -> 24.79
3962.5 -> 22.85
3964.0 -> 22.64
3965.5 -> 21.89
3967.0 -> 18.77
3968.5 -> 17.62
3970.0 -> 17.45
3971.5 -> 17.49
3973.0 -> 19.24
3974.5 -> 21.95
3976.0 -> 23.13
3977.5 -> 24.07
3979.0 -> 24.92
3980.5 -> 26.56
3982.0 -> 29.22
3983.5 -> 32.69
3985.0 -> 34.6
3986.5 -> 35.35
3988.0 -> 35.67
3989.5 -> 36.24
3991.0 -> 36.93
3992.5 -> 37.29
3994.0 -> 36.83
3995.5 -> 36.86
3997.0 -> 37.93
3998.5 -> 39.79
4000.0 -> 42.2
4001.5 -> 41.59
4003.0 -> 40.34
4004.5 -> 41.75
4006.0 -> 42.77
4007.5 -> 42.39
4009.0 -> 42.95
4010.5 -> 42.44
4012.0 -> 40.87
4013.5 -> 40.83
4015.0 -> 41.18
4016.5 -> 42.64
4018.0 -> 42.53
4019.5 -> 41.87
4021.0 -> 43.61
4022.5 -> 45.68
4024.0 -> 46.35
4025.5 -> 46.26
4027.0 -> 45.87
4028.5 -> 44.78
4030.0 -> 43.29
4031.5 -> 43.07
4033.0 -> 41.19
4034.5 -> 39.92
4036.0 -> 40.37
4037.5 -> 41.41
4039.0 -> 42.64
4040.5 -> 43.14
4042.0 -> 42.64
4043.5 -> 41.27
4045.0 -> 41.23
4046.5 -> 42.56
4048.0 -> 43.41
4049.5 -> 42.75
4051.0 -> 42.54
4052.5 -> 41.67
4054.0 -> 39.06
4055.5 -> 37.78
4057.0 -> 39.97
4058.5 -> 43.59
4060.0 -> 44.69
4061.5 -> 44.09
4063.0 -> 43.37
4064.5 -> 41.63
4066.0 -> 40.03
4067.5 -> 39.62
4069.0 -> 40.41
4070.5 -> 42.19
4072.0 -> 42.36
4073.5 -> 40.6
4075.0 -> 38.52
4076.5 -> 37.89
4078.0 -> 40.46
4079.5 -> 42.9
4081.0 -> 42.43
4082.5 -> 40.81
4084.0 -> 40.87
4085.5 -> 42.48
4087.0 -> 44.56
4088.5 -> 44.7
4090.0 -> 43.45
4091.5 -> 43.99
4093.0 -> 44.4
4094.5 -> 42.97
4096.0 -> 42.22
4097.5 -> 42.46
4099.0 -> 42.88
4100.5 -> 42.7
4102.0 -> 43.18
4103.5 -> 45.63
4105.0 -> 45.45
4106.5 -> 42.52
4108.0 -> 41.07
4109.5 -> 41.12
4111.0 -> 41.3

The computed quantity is 1.92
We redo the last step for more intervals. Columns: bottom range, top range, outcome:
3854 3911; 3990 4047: 1.84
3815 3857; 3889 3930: 1.39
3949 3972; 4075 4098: 1.82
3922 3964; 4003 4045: 1.95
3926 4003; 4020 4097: 1.69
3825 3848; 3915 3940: 1.22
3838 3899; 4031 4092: 2.05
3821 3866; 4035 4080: 2.31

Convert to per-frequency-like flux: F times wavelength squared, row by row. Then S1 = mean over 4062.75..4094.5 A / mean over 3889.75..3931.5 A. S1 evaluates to 1.69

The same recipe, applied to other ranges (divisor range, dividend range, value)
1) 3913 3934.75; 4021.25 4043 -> 1.89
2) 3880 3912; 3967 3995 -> 1.12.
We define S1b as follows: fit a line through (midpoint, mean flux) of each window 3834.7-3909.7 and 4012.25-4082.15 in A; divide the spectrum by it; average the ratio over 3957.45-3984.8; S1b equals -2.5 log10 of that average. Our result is 0.39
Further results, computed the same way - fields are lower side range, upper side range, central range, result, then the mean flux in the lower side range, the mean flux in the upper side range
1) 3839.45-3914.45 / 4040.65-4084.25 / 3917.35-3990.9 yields 0.27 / 24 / 41.5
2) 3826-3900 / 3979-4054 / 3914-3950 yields 0.32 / 21.7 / 40.4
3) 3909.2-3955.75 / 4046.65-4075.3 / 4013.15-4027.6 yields -0.21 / 24.2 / 41.6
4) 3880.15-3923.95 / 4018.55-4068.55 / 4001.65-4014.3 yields -0.09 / 27.2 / 42.5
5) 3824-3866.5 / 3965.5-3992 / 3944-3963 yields -0.08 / 19.9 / 26.6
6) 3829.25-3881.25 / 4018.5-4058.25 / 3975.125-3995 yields 0.14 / 20.9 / 42.5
